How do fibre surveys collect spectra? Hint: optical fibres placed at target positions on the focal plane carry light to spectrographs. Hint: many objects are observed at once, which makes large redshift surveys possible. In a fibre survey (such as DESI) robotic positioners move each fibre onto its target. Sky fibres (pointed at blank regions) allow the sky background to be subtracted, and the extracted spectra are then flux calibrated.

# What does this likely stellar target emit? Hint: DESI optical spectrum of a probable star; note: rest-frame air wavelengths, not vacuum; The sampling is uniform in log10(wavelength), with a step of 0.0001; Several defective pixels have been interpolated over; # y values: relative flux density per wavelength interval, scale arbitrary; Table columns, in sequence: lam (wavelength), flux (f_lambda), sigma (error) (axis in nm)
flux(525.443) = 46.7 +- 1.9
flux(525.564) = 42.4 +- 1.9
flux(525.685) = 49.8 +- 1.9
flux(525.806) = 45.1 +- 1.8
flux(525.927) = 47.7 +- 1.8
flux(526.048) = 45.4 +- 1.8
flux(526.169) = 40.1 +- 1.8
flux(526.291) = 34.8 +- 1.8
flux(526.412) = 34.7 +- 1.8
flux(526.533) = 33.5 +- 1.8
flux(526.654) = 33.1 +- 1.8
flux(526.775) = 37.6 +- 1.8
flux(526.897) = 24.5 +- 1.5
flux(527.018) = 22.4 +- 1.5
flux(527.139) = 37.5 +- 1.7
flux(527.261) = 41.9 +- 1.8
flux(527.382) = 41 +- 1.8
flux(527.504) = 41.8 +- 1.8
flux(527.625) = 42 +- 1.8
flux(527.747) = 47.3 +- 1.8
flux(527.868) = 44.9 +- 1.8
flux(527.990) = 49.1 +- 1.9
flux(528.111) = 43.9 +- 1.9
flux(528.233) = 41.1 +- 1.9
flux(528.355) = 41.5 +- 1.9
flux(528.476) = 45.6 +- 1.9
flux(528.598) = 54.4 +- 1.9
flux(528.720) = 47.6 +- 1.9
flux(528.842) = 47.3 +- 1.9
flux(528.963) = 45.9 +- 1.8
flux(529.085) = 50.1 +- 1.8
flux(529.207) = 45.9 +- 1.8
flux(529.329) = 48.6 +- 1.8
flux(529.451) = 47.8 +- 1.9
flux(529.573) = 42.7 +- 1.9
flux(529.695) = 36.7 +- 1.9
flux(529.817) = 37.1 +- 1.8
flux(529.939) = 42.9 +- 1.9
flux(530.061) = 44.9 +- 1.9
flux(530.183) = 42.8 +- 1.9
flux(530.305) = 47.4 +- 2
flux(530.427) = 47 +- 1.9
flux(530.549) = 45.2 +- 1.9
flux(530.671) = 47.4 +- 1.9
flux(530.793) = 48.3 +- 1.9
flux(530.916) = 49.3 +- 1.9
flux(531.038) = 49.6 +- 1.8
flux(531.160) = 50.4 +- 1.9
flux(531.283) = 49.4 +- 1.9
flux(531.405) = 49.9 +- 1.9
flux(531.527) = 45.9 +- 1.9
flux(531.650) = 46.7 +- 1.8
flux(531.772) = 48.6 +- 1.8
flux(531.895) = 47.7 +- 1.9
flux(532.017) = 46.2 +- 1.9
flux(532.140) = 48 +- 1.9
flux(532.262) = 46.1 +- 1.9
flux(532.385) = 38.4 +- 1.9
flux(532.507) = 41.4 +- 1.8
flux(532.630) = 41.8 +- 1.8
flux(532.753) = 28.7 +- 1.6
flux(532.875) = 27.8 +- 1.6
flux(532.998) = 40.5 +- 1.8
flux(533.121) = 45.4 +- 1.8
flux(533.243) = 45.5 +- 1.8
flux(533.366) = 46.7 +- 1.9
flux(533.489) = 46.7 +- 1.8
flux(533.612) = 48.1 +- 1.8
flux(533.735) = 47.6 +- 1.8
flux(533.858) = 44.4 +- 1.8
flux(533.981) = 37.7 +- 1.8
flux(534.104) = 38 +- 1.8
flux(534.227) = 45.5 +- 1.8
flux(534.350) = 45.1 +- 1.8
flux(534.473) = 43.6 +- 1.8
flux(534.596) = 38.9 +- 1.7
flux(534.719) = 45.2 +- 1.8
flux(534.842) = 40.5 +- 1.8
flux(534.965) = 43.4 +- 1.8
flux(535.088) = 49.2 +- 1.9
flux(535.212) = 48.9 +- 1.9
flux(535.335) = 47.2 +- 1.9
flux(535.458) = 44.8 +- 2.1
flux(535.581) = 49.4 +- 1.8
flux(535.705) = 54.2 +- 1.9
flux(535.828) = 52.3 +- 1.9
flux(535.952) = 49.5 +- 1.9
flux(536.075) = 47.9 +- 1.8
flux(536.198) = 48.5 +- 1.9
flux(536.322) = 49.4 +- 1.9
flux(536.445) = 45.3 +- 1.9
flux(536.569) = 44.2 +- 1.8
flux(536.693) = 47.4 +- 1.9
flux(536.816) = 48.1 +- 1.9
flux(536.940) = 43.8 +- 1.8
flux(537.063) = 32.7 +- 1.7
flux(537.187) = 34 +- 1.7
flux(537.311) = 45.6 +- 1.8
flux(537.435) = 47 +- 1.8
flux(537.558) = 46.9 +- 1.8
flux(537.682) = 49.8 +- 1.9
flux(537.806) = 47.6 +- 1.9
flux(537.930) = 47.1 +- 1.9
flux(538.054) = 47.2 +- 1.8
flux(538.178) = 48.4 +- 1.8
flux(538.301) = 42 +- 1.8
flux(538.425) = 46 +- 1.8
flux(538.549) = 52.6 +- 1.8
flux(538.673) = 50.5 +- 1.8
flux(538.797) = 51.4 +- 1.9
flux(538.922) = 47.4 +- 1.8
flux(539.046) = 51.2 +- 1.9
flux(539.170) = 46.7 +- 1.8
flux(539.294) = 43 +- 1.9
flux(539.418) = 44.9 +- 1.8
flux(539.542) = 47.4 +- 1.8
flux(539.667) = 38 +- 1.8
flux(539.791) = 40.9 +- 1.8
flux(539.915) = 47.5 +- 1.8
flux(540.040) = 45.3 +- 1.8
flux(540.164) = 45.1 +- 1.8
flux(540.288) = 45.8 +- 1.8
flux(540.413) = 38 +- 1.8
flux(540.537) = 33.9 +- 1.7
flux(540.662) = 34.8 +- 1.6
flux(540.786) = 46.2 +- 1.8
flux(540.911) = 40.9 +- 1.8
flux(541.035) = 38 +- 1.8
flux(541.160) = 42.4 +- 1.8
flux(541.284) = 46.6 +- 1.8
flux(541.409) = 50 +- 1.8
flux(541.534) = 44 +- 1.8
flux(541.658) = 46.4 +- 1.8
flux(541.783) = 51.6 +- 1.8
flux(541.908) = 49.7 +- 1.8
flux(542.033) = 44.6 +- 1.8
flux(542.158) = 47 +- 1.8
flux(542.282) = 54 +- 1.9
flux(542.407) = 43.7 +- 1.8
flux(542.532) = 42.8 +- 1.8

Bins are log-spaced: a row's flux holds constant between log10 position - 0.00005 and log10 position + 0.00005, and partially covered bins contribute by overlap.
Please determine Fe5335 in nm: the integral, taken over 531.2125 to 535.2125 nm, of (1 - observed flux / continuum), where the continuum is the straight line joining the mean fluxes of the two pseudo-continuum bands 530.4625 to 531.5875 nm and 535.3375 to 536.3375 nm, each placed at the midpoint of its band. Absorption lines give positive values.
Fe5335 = 0.41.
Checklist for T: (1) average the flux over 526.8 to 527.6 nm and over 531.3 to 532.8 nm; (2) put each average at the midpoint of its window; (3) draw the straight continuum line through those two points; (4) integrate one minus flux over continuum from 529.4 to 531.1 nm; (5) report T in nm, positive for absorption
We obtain -0.16 nm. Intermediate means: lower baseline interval 35.3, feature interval 44.9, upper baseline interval 44.4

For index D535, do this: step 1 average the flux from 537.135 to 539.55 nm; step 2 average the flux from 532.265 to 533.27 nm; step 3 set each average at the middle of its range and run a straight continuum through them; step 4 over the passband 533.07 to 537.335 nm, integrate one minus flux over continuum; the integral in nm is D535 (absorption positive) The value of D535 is -0.30 nm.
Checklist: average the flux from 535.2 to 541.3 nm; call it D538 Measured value 45.4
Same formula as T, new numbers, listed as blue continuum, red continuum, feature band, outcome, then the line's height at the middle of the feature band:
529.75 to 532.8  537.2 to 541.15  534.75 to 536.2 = -0.09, 45.1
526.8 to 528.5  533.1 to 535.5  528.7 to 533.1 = -0.26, 42.3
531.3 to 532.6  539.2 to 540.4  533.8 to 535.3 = 0.06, 45.3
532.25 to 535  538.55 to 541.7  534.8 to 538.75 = -0.32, 43.1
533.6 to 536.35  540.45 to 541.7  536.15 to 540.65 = -0.13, 43.9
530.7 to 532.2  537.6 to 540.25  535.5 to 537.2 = 0.03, 47.2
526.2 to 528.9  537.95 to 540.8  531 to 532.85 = -0.12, 42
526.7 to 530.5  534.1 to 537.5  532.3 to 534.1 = 0.13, 44.6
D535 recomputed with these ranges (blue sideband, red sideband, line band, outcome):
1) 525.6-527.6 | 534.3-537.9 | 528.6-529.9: -0.16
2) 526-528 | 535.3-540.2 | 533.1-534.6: -0.03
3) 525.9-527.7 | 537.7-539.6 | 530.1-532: -0.32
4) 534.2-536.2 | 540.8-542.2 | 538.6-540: -0.01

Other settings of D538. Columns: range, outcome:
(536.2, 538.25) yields 45.4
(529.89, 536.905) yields 45.5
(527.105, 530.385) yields 44.5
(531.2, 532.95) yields 43.4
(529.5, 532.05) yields 46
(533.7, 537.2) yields 45.2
